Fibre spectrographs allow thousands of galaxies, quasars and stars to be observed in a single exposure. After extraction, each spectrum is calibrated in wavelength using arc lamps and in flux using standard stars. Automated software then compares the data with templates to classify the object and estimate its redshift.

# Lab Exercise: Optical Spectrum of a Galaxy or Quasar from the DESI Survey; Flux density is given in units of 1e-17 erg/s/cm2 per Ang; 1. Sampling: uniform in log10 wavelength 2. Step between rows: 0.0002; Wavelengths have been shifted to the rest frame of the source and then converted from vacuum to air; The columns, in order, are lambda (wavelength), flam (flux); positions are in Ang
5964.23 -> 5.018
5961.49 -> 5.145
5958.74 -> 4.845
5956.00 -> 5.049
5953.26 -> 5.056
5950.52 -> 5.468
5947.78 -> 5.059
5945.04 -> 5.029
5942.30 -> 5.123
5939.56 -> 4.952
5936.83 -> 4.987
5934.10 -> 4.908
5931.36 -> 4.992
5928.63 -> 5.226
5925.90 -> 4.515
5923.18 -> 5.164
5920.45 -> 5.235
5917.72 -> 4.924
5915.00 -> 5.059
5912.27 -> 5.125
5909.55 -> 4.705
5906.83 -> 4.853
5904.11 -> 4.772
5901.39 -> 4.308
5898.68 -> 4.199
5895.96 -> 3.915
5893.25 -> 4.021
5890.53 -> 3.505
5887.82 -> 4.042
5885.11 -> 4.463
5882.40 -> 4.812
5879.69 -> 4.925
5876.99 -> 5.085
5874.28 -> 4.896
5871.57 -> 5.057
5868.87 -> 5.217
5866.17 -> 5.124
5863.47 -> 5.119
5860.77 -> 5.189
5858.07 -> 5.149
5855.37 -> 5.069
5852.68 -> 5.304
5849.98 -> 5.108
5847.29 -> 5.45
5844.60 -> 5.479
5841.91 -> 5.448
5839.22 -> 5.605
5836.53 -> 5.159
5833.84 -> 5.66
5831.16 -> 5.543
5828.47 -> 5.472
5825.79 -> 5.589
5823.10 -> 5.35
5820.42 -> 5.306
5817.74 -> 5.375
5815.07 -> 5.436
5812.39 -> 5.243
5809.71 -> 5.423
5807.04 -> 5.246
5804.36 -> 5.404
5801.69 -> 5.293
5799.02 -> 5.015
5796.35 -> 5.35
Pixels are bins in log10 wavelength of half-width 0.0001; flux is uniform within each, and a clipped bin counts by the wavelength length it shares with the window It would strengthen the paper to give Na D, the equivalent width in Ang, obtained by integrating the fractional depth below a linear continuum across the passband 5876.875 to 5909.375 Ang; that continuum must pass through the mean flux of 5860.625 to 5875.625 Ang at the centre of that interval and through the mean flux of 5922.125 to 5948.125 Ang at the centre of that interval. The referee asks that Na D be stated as 4.3 Ang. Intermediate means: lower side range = 5.09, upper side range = 4.99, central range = 4.39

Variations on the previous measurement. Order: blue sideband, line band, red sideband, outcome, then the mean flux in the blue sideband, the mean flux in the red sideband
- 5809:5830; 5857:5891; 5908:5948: 2.32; 5.4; 5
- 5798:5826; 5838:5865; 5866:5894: -1.97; 5.33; 4.64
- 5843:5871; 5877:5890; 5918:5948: 1.52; 5.22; 5.01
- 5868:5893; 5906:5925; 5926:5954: -0.48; 4.63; 5.05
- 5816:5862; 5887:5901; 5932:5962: 3.36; 5.37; 5.05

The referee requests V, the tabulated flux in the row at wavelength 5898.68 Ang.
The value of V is 4.199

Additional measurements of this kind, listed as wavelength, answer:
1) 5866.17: 5.124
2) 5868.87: 5.217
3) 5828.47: 5.472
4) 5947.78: 5.059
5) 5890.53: 3.505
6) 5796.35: 5.35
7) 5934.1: 4.908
